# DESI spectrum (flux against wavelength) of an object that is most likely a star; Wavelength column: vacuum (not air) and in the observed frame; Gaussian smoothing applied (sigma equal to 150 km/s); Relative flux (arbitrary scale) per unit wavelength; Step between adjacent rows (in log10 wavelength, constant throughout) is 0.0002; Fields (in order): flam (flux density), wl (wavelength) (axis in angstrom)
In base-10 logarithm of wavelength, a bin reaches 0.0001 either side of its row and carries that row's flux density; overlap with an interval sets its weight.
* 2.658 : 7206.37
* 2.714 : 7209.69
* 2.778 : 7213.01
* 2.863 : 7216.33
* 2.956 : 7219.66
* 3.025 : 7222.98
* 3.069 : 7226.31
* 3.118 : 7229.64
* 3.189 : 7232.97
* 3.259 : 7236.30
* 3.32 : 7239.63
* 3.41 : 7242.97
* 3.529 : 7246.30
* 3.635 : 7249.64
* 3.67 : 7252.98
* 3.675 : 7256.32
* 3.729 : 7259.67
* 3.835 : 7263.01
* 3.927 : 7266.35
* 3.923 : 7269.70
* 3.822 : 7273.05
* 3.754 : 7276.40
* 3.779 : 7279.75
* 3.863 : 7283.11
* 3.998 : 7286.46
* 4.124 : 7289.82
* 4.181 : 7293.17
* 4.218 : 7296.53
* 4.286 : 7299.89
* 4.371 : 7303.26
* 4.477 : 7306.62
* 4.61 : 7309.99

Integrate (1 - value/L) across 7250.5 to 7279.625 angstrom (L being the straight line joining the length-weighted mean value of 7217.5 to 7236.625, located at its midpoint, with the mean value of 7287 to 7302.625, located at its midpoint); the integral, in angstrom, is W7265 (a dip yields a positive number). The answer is -0.63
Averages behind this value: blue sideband 3.09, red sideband 4.2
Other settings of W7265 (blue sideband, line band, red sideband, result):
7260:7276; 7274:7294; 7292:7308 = 0.72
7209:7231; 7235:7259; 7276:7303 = -0.99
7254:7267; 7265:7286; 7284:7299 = 0.49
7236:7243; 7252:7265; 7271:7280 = -0.60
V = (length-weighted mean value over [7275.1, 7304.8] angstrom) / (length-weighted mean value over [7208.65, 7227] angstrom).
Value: 1.40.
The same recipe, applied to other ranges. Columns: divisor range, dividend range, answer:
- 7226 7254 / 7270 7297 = 1.18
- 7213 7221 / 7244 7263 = 1.27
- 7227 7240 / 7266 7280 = 1.20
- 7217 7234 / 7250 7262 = 1.21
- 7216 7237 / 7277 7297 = 1.30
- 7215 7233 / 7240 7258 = 1.18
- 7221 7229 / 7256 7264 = 1.23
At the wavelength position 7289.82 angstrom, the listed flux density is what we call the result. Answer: 4.124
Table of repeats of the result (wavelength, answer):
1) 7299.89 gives 4.286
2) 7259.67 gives 3.729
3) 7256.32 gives 3.675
